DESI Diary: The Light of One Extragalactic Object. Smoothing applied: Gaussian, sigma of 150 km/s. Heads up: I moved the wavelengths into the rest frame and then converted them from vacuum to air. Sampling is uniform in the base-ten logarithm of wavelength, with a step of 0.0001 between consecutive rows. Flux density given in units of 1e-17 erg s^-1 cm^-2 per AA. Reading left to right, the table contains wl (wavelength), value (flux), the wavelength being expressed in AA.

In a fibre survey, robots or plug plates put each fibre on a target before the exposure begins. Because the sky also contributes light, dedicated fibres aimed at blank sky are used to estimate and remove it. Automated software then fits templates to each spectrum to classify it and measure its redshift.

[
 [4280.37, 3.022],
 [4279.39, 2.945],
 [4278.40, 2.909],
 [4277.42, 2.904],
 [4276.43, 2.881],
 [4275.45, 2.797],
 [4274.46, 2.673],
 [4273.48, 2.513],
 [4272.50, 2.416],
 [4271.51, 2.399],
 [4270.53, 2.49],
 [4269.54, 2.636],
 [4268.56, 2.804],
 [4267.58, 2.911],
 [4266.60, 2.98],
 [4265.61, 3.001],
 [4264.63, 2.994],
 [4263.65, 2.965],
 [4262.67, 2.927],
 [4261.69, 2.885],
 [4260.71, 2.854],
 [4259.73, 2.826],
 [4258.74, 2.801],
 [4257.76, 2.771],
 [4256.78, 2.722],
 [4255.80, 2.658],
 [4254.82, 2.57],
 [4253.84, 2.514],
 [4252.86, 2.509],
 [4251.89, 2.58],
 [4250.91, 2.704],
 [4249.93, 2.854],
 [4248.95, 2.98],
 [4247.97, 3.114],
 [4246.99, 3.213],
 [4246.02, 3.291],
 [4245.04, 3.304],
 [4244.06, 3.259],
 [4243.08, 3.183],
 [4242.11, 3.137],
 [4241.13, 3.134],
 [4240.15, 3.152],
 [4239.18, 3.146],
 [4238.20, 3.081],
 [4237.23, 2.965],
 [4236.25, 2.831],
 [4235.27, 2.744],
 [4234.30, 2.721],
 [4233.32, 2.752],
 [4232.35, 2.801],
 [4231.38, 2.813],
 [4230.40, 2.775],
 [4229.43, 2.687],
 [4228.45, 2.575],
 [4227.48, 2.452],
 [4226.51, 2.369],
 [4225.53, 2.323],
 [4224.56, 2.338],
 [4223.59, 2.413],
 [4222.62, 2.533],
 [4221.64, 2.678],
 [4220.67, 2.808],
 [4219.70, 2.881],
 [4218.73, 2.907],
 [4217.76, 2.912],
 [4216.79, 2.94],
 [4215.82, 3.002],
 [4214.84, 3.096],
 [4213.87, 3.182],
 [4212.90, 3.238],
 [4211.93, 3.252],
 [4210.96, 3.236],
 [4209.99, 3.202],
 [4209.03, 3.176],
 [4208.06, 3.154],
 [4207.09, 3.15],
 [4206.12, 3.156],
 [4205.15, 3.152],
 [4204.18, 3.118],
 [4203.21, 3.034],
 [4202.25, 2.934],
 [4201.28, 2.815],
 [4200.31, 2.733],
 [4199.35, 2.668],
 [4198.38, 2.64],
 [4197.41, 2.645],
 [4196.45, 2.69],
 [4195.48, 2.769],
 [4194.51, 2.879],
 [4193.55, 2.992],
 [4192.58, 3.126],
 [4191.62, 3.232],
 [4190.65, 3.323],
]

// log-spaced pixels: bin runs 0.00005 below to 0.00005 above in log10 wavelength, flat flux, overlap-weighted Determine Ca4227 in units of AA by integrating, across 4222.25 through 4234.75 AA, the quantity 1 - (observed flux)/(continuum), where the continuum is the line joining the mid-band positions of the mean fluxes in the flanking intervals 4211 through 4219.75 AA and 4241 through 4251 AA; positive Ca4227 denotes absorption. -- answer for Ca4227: 2.1 AA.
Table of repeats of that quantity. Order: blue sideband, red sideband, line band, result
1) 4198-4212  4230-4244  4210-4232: 1.4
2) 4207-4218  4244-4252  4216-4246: 2.5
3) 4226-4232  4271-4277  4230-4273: -4.2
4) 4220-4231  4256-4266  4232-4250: -2.4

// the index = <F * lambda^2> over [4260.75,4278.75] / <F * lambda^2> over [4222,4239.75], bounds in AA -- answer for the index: 1.1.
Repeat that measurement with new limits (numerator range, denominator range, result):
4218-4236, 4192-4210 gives 0.91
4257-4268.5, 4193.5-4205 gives 1.05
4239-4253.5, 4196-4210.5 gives 1.05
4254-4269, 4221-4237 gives 1.10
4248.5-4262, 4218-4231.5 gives 1.06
